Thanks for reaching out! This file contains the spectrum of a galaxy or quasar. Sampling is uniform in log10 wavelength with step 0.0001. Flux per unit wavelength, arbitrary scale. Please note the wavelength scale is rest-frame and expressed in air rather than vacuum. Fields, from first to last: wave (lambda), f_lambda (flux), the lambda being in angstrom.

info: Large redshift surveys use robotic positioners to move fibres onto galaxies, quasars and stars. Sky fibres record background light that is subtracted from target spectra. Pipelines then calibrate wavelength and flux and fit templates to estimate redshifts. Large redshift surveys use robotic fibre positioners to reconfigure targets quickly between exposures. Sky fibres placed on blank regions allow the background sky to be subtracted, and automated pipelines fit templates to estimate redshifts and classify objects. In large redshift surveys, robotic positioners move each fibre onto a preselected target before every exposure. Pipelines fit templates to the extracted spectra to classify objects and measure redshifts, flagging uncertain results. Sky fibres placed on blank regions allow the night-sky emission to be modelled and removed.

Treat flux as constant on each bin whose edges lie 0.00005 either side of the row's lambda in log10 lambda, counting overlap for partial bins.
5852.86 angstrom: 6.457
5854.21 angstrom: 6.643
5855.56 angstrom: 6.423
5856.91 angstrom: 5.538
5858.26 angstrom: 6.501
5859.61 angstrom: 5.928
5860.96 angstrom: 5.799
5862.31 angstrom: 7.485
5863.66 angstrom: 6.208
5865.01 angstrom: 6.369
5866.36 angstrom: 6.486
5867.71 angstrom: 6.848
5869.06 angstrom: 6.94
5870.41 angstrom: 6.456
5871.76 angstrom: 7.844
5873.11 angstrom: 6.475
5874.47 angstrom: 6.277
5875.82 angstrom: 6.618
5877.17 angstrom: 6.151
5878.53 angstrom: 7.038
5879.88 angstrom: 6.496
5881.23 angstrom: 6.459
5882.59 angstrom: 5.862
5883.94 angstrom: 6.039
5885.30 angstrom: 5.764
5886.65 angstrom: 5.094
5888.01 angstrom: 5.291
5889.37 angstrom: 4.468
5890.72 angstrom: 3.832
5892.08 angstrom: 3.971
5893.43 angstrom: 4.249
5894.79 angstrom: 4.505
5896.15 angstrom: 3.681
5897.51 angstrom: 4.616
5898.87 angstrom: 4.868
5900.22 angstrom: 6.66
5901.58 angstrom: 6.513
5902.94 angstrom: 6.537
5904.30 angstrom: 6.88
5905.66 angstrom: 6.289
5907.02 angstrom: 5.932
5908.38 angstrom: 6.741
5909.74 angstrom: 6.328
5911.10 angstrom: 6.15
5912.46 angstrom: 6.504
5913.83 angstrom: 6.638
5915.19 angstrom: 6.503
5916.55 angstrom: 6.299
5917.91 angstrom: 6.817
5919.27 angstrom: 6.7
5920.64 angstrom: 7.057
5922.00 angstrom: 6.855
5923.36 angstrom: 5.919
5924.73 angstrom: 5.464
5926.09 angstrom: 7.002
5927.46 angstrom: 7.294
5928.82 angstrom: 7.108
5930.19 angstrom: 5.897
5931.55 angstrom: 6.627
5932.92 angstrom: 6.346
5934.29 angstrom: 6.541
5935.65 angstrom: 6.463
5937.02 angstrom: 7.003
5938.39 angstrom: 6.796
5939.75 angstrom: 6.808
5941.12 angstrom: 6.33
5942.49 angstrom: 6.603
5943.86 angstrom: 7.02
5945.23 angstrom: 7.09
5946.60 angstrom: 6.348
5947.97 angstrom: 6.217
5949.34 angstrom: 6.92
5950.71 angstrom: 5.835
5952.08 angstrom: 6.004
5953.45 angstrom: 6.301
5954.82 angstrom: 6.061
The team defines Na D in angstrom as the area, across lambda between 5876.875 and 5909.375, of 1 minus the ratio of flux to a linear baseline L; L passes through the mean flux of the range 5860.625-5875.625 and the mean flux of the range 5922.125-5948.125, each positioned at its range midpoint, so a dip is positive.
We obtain 5.2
